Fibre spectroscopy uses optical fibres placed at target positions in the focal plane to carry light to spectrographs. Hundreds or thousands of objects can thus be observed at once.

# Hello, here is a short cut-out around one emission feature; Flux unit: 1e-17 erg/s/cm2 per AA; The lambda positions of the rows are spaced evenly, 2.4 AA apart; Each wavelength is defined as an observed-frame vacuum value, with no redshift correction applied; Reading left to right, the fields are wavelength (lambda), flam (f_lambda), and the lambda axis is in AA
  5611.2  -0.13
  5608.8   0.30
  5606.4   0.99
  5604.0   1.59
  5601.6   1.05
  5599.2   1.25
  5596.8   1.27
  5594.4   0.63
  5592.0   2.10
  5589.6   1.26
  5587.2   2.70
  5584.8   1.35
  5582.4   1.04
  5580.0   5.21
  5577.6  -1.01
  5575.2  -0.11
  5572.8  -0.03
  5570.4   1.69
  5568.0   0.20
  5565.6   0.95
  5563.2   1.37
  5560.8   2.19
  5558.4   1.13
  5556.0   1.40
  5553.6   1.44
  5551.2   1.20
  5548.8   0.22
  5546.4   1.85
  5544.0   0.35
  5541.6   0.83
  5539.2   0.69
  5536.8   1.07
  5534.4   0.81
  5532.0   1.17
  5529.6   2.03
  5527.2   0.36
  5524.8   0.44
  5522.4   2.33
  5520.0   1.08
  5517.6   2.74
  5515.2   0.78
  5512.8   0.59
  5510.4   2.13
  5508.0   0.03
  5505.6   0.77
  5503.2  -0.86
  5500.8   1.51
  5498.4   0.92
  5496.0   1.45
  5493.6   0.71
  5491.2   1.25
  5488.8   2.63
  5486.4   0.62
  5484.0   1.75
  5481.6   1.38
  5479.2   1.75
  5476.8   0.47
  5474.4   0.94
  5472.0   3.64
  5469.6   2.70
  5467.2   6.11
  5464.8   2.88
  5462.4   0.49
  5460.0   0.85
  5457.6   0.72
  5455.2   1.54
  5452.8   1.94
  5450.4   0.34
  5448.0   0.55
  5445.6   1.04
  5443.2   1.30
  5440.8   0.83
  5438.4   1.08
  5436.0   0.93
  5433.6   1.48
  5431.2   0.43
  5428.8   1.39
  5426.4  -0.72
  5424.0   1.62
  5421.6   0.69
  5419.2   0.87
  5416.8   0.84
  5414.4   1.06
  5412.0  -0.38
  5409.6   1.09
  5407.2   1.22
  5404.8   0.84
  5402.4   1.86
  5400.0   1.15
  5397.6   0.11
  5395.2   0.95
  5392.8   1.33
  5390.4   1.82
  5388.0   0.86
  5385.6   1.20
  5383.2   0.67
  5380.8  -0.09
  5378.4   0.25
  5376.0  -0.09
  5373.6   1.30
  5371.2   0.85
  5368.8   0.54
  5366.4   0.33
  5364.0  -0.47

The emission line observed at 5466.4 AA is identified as [O II] 3727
